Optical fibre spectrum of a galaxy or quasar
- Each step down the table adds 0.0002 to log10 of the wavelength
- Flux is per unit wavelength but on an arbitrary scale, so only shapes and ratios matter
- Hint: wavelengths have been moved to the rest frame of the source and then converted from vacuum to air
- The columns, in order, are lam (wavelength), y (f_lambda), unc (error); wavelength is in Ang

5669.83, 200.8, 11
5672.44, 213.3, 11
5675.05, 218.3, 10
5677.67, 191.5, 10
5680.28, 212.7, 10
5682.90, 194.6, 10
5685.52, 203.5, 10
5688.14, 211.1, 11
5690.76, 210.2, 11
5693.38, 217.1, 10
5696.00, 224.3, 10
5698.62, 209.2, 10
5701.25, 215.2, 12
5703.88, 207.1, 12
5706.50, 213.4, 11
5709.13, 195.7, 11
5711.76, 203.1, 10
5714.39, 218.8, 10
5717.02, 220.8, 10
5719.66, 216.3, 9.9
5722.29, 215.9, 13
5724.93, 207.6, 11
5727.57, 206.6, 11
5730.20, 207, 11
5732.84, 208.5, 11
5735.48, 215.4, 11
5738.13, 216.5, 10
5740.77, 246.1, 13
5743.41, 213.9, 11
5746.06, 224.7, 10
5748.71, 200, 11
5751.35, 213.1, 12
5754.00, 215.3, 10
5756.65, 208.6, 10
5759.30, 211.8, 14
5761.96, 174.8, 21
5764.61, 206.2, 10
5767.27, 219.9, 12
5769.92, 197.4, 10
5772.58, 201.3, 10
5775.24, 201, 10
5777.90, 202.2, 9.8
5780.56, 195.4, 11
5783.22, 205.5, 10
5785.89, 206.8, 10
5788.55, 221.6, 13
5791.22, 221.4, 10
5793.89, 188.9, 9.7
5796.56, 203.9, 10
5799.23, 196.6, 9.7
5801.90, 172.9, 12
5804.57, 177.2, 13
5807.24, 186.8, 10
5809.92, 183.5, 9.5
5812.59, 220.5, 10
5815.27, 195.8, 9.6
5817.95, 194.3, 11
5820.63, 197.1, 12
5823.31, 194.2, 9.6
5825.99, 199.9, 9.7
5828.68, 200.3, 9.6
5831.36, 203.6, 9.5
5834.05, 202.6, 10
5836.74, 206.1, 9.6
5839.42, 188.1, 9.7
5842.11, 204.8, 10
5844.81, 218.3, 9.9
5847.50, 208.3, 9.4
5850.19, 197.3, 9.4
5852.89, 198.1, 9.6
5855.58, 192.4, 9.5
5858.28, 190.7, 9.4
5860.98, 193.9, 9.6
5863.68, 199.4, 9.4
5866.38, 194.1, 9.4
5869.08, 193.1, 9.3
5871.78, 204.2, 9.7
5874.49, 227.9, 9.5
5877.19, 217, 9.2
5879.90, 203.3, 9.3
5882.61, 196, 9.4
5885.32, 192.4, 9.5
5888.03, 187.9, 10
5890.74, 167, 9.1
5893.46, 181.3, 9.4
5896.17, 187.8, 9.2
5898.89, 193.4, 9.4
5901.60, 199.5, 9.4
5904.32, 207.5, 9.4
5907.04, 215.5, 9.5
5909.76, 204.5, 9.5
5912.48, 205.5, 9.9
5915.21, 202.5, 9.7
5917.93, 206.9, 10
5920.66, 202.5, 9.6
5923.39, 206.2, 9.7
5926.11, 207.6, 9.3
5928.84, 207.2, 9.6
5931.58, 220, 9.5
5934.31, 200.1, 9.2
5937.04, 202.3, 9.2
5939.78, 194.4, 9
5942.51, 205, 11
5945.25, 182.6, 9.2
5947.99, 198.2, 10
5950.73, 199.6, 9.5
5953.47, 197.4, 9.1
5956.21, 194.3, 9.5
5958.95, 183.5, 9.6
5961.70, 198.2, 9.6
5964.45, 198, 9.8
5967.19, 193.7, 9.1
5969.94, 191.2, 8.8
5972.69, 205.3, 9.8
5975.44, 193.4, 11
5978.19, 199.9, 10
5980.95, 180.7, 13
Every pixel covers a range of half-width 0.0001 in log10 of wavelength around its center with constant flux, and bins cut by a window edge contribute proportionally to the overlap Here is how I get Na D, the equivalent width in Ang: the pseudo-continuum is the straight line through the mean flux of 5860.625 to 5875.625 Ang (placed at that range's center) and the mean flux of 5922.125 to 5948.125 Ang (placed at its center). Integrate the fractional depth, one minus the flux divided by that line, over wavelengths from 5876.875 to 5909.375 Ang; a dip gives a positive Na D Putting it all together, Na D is 1.14 Ang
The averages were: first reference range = 202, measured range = 195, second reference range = 203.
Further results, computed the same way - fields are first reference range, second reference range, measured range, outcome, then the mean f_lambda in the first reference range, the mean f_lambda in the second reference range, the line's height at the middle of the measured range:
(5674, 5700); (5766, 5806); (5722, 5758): -1.7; 209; 201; 205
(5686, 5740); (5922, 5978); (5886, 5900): 1.3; 212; 199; 202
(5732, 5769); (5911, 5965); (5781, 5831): 2.6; 212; 201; 209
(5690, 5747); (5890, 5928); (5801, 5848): 2.0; 214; 200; 206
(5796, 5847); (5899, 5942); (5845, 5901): 1.3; 197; 205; 201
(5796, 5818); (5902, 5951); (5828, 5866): -0.8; 192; 204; 196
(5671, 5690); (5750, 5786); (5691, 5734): -1.3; 206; 204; 206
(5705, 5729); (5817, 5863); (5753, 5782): 0.5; 211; 199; 206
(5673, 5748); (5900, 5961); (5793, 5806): 1.3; 212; 202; 208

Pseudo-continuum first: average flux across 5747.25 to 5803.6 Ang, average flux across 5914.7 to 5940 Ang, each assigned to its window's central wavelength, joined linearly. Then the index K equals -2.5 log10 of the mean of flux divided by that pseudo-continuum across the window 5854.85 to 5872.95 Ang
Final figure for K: 0.049 mag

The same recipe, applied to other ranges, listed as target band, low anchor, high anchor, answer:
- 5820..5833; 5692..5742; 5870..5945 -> 0.040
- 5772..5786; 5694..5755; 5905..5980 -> 0.046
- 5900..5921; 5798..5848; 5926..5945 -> -0.018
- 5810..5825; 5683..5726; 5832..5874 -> 0.020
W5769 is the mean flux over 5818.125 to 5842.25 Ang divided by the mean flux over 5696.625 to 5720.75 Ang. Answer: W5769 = 0.9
